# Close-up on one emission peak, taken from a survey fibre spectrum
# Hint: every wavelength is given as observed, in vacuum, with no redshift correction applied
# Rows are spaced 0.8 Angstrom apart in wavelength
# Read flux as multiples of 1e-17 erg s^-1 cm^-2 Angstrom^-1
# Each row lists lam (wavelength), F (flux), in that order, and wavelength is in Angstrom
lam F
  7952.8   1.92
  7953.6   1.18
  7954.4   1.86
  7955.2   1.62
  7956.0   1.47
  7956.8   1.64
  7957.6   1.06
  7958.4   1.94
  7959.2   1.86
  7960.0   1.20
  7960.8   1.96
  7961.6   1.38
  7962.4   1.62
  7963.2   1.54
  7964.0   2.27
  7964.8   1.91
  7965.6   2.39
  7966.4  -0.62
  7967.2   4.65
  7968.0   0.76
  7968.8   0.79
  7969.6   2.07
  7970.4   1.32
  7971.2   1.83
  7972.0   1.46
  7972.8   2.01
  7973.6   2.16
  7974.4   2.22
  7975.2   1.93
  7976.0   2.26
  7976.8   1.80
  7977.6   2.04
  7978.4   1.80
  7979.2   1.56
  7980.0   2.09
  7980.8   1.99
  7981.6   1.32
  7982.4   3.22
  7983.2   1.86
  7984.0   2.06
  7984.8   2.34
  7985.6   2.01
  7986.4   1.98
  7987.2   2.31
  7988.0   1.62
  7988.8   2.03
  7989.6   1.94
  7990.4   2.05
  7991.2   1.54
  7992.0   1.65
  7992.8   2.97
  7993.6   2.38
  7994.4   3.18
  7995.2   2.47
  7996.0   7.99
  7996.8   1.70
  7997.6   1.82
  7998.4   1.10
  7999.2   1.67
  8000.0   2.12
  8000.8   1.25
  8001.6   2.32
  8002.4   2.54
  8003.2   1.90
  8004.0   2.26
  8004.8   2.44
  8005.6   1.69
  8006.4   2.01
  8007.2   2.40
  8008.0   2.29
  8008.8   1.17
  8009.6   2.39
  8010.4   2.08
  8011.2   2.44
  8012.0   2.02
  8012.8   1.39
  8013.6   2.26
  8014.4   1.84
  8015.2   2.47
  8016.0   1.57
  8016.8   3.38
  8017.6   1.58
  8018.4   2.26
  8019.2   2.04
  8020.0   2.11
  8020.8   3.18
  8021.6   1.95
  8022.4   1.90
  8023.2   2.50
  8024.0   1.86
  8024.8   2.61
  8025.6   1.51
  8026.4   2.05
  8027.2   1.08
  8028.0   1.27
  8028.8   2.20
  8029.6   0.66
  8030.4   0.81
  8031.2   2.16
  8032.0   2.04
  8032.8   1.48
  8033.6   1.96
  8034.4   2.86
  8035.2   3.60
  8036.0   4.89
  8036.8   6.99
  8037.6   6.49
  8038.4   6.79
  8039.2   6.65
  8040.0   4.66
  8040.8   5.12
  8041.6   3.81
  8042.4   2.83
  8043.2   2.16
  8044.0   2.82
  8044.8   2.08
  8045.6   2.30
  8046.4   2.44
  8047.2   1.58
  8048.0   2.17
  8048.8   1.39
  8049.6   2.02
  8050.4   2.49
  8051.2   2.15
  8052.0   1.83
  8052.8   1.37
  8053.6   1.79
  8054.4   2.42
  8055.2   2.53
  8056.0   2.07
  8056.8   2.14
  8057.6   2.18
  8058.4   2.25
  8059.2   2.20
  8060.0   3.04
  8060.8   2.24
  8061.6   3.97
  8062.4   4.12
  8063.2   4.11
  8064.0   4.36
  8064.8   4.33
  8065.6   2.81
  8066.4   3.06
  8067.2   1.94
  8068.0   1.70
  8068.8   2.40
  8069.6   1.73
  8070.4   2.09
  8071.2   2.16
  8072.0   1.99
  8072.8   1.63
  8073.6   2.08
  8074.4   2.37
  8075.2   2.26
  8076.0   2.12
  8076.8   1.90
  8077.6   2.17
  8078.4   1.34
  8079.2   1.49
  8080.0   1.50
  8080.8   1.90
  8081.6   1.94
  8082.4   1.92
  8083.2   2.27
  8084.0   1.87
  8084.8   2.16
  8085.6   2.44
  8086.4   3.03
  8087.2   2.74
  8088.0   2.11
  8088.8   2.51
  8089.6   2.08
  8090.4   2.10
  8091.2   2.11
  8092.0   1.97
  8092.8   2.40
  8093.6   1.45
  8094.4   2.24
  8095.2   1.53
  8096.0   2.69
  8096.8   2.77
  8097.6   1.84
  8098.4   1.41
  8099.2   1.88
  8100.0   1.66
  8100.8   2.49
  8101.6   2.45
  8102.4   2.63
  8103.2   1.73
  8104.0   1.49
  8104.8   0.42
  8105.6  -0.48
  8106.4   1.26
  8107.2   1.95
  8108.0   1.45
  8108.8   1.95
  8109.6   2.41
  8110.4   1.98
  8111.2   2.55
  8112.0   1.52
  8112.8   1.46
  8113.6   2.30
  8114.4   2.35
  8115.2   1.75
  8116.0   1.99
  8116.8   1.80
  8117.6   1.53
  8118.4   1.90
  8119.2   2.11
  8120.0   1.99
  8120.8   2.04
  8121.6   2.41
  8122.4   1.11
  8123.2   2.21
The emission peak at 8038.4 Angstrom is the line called H-alpha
